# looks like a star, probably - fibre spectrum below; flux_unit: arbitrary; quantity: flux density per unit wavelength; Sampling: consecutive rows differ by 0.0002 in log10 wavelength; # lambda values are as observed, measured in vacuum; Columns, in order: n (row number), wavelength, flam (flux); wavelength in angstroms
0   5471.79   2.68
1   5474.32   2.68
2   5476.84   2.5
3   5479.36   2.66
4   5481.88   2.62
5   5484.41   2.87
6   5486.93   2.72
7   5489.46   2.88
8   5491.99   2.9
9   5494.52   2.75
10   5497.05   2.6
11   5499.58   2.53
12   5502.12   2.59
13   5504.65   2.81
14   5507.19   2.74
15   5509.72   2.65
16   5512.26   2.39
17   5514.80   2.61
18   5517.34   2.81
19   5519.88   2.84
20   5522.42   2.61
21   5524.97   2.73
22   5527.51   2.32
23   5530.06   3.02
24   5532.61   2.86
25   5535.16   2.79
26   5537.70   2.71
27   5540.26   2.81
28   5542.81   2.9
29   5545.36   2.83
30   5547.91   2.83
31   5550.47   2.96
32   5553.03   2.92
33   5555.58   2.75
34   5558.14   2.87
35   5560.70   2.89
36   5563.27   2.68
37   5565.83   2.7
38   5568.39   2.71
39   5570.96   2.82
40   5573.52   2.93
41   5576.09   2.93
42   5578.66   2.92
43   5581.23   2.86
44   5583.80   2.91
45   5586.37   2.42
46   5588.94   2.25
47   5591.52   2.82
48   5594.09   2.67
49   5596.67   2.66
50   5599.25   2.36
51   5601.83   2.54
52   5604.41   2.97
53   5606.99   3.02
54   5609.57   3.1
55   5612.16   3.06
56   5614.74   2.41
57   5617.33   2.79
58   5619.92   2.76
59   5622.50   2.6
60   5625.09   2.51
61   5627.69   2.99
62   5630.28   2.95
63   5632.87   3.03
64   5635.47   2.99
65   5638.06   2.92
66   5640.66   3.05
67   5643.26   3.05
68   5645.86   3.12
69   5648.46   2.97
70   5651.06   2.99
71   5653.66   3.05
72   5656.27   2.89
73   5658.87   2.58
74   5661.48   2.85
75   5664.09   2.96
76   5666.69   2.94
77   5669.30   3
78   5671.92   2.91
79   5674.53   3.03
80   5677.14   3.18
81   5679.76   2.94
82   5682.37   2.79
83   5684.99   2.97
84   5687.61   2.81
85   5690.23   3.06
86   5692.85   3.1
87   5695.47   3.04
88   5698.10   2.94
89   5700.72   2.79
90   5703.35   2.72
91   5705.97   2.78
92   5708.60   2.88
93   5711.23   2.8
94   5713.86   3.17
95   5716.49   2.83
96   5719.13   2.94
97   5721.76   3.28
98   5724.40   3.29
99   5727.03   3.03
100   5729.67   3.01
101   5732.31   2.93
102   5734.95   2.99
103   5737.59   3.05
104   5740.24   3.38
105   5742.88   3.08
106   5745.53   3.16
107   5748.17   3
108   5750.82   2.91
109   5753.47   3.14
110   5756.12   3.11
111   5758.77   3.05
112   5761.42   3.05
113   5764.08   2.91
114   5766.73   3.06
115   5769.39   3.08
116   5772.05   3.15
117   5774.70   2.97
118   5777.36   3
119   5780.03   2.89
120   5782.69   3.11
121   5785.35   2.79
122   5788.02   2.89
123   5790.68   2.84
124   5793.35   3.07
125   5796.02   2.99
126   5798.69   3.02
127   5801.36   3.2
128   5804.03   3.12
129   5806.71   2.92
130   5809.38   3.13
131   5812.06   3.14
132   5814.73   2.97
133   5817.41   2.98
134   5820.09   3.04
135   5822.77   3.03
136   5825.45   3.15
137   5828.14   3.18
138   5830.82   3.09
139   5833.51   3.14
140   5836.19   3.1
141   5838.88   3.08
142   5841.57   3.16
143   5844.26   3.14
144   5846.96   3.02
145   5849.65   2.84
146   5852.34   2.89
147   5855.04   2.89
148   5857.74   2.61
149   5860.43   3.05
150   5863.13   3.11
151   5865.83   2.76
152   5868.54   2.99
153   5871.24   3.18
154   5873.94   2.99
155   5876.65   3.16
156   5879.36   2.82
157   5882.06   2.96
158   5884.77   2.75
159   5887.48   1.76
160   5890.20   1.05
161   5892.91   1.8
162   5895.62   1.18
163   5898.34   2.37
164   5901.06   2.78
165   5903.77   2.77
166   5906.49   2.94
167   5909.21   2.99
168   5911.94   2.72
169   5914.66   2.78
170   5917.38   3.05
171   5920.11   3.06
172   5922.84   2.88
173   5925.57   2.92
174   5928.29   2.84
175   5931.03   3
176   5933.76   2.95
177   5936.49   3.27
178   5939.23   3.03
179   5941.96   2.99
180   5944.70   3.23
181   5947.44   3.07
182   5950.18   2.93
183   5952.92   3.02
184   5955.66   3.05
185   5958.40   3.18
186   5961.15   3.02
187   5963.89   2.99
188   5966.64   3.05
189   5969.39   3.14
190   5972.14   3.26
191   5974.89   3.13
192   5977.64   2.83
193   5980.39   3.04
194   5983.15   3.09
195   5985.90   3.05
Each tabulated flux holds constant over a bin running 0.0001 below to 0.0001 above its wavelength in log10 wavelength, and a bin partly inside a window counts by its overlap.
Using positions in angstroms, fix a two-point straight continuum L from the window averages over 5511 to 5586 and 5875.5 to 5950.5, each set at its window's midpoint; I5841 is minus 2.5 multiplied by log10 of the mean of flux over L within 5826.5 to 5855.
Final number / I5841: -0.12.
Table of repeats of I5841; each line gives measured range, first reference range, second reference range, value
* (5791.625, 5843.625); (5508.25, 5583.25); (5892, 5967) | -0.09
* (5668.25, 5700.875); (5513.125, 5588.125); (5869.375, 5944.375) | -0.08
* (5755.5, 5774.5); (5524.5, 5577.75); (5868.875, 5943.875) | -0.11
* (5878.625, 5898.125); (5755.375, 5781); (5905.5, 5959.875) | 0.42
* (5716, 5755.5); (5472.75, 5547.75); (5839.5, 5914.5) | -0.14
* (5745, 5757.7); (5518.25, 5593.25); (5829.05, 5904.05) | -0.12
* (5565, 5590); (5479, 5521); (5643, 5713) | 0.02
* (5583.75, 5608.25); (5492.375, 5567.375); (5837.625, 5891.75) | 0.04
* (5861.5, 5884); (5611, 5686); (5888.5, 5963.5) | -0.07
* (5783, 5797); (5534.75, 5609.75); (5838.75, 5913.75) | -0.08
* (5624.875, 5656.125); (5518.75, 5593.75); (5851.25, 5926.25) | -0.09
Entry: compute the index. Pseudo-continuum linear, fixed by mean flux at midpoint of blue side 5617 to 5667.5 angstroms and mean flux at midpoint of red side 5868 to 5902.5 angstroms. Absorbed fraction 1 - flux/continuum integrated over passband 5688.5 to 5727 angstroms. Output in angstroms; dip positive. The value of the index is -2.8 angstroms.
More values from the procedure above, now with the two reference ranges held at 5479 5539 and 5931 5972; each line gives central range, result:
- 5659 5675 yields -0.4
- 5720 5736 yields -1.1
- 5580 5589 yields 0.4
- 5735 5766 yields -1.8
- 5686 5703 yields -0.5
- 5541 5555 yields -0.7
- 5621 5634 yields 0.0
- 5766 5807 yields -1.0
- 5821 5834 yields -0.6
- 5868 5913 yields 7.3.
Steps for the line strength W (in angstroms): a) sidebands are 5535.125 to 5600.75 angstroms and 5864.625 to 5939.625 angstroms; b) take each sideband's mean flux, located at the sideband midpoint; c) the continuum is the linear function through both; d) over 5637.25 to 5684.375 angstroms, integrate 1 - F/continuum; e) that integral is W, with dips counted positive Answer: -3.61 angstroms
